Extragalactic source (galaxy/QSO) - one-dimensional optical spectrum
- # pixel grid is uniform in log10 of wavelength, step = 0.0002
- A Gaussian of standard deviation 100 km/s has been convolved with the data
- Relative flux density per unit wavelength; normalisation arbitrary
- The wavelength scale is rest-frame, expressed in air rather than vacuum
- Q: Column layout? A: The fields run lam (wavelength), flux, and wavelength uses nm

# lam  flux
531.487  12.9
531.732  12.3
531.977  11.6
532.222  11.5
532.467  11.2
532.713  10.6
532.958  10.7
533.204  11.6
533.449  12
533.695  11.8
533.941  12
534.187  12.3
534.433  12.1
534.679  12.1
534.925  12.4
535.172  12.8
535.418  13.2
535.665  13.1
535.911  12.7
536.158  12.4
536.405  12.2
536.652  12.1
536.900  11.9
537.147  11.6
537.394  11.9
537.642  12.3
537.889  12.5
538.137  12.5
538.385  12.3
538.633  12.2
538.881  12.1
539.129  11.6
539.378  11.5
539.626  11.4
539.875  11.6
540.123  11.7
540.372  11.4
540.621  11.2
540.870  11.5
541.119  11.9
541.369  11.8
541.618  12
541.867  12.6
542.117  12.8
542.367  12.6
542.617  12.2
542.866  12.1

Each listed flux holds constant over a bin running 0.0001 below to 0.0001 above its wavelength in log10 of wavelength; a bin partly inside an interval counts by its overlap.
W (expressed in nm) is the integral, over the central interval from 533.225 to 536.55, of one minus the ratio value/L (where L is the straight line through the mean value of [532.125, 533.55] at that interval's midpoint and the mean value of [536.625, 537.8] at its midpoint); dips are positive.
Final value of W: -0.22 nm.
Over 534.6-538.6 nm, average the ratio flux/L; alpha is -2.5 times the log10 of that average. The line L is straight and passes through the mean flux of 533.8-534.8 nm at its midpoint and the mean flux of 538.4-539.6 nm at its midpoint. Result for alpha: -0.034 mag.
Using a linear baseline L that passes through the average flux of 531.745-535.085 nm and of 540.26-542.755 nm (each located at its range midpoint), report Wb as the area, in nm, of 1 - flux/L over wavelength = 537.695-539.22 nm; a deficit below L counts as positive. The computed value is -0.04 nm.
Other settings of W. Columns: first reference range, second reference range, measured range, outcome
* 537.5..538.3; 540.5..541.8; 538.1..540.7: 0.073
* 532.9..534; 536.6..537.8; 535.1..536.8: -0.110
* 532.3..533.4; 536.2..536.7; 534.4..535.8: -0.102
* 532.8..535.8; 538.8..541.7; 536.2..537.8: -0.015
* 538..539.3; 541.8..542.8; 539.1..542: 0.150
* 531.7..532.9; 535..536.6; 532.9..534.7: 0.010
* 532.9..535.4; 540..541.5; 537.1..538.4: -0.045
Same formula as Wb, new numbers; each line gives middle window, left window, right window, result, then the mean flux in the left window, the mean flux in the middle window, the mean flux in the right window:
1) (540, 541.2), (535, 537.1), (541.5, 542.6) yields 0.09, 12.5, 11.5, 12.5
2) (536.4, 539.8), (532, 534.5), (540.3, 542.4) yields -0.06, 11.6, 12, 12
